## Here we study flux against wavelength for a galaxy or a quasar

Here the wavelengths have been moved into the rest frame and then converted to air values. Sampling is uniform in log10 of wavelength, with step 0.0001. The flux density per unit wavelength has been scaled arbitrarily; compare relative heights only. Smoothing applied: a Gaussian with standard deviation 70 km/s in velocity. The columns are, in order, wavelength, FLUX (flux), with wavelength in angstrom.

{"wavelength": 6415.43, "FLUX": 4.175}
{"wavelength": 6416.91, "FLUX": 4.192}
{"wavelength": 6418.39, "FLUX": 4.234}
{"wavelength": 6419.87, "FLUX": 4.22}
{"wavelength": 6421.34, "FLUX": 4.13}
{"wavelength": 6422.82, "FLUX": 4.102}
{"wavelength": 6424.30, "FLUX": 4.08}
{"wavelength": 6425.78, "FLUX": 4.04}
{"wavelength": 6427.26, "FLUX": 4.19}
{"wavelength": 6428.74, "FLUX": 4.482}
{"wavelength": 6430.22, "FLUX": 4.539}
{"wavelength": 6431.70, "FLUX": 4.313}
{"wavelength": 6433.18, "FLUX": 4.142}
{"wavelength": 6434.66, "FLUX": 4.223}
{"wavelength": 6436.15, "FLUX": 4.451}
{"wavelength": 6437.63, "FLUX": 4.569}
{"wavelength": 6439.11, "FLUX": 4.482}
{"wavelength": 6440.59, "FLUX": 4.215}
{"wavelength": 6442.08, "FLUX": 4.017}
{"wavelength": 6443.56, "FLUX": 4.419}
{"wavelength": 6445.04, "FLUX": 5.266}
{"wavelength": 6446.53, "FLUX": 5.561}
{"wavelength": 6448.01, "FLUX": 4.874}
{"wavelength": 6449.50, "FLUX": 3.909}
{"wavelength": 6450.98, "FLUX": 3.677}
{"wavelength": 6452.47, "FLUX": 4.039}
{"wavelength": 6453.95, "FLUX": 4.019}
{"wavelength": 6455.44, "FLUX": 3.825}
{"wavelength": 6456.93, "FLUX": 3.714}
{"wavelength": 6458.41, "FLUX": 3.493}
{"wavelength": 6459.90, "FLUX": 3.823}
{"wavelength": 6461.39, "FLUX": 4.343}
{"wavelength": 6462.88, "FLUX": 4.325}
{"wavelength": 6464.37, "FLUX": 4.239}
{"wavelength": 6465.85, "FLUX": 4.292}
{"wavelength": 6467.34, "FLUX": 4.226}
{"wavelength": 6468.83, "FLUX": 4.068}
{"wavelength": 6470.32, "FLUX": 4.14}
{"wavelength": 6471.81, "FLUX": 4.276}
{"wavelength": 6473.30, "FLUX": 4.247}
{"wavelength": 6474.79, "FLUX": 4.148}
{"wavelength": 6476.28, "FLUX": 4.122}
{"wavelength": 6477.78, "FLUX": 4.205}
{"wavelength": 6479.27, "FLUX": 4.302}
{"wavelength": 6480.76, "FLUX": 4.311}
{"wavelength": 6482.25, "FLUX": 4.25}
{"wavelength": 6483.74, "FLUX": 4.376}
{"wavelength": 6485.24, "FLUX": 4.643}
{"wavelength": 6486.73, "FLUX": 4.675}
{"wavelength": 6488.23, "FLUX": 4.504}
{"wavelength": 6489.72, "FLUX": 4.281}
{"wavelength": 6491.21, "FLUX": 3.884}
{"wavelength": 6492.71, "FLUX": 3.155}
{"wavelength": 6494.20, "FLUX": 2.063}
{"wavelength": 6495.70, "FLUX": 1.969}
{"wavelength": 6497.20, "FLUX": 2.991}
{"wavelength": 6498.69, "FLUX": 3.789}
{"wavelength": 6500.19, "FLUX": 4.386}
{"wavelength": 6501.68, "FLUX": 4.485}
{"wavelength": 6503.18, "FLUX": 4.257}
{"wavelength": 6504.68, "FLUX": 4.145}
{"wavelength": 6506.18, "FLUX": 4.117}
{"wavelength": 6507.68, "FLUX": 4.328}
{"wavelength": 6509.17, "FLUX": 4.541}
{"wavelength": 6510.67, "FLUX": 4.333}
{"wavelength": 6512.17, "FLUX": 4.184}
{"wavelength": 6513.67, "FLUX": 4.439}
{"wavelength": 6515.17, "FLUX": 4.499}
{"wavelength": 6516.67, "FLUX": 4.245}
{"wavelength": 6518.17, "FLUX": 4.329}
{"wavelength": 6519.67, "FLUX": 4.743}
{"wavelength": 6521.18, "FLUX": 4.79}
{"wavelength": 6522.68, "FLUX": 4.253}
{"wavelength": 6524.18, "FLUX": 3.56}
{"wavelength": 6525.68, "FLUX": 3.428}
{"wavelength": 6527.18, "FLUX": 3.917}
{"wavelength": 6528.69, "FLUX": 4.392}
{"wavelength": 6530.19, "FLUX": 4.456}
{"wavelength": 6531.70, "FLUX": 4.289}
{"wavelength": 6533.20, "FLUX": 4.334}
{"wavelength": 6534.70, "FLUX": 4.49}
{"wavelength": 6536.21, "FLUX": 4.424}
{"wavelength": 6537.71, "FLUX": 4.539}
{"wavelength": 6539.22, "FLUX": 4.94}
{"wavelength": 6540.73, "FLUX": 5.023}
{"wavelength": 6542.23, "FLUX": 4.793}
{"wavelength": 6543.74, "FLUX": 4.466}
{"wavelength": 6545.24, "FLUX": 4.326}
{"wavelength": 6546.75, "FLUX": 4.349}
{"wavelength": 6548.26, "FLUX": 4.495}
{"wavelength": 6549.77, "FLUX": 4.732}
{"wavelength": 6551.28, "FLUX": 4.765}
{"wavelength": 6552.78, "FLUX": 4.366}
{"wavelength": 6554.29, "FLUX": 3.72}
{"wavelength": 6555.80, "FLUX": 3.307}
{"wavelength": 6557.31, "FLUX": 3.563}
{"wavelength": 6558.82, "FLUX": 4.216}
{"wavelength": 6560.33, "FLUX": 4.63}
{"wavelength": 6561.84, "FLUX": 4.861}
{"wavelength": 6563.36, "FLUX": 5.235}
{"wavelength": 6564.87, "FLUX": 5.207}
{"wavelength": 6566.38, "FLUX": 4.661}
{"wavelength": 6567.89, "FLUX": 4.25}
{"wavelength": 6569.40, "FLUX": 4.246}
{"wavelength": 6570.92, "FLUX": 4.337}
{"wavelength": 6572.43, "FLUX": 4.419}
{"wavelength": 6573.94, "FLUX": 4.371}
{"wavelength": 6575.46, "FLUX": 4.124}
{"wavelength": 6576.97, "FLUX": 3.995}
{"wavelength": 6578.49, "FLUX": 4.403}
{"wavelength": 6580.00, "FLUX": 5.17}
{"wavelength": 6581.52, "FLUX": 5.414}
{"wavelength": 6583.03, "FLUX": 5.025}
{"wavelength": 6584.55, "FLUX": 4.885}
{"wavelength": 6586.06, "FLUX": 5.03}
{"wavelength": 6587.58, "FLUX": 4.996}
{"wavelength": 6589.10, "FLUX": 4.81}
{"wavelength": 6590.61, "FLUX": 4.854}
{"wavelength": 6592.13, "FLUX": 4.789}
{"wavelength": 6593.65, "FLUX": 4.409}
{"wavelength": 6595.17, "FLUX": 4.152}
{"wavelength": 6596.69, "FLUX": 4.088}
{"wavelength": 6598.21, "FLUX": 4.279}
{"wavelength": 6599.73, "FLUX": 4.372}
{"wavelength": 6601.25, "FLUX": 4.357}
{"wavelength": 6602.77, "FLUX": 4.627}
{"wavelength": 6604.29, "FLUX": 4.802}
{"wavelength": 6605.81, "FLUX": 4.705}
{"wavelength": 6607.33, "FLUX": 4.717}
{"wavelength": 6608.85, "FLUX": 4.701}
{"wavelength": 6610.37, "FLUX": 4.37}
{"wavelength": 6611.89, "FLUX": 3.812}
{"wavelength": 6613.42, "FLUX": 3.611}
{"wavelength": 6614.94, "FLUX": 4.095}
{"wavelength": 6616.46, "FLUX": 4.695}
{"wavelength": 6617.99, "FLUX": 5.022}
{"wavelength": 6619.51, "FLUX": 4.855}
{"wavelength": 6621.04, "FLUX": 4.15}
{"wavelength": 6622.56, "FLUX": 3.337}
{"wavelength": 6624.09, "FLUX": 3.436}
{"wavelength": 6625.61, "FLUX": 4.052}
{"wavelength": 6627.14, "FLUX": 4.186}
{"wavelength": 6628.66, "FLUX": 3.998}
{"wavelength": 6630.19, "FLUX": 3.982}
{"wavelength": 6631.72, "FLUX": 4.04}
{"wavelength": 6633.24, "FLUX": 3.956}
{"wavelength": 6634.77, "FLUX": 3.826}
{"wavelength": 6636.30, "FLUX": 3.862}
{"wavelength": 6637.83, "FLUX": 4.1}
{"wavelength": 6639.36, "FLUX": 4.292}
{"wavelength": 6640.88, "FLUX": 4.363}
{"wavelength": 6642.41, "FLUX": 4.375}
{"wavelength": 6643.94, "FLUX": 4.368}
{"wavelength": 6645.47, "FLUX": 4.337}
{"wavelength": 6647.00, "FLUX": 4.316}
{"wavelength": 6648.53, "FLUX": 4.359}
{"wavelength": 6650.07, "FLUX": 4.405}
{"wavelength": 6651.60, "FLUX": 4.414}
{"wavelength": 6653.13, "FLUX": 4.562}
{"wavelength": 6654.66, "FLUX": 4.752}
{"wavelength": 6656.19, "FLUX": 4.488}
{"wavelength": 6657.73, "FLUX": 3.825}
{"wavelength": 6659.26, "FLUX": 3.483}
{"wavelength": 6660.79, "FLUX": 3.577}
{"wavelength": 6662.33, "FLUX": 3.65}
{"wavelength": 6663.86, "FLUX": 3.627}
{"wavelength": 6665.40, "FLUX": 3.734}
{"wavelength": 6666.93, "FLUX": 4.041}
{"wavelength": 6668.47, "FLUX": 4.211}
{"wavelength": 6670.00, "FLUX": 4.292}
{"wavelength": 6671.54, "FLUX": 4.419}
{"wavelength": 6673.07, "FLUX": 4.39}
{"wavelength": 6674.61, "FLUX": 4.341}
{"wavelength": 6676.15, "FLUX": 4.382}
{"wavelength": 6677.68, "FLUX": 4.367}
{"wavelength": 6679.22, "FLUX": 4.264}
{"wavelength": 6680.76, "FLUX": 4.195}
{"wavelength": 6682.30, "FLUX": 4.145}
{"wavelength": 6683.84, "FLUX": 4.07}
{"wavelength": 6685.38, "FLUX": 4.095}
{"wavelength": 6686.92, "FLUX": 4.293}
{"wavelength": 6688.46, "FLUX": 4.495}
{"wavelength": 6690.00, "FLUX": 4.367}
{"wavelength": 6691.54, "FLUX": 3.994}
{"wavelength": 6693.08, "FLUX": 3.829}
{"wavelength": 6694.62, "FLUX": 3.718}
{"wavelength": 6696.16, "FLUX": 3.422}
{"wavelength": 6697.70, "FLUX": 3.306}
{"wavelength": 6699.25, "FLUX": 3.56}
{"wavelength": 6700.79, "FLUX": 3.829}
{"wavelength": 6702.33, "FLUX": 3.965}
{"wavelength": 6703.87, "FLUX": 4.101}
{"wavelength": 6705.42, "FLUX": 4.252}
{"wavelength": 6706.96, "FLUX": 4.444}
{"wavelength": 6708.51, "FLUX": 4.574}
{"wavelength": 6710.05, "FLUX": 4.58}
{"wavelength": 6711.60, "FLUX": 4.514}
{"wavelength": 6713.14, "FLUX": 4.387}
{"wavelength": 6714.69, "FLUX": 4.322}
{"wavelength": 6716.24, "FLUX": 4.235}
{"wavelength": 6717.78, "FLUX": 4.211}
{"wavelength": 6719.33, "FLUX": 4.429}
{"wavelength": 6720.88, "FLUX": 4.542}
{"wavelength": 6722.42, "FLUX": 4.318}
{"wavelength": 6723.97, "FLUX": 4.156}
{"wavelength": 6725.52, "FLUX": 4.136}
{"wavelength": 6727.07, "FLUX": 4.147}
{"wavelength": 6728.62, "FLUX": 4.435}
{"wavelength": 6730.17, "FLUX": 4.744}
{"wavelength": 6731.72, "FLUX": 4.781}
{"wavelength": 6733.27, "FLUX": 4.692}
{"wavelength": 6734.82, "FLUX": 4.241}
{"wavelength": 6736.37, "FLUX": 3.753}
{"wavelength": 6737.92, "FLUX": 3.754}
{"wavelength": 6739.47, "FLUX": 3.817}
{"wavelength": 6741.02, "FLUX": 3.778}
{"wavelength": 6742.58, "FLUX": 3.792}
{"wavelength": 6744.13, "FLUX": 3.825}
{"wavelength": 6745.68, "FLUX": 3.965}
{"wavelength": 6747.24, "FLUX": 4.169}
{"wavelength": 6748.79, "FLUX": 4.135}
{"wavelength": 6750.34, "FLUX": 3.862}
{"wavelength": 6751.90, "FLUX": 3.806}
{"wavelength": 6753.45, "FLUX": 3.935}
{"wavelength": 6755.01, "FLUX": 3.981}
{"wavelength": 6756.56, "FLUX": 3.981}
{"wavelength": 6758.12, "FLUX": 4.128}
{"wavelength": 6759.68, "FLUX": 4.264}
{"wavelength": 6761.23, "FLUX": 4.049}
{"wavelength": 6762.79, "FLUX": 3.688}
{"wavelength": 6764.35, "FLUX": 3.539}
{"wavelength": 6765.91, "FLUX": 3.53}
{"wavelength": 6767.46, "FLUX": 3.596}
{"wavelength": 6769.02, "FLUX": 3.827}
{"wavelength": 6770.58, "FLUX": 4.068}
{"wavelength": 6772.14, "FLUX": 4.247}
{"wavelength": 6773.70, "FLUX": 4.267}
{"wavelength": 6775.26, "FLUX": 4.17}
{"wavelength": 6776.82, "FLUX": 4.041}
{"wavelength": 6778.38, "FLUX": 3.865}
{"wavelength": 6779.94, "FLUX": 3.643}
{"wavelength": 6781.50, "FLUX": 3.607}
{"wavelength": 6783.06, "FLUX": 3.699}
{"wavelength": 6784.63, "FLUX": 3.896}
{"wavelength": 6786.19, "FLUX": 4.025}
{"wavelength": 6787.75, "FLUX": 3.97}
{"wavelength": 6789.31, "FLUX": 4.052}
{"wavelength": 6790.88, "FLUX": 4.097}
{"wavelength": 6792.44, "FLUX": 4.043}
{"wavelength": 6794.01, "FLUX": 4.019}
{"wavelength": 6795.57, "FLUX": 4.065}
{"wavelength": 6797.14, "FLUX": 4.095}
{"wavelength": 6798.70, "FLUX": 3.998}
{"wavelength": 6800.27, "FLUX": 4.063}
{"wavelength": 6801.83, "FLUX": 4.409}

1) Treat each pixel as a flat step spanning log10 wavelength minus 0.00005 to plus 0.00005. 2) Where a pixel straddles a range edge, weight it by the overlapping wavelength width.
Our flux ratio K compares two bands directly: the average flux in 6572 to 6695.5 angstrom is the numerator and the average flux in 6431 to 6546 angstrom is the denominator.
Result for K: 1.02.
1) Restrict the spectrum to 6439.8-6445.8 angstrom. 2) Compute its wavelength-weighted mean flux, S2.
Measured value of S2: 4.48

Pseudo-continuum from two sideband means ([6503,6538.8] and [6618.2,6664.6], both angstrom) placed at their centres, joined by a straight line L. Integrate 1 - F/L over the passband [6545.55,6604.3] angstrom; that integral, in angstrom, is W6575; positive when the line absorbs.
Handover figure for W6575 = -4.2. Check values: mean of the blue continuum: 4.3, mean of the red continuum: 4.11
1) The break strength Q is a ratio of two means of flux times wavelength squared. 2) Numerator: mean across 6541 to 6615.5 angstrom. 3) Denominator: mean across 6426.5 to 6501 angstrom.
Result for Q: 1.13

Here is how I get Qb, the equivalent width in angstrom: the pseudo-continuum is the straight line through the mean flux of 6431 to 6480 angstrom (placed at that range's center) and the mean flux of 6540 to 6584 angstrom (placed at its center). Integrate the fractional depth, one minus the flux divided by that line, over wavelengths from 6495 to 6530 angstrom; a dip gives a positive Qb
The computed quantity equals 2.24 angstrom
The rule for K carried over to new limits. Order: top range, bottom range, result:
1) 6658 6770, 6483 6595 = 0.94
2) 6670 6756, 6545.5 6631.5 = 0.94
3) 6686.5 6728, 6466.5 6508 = 1.04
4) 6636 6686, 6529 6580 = 0.94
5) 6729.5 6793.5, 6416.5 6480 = 0.94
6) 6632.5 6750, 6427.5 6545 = 0.99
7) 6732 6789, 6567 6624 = 0.88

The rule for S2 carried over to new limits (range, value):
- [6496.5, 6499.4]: 3.4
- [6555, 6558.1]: 3.45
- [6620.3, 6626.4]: 3.74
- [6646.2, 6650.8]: 4.35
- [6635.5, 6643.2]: 4.2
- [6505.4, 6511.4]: 4.33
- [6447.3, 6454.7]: 4.1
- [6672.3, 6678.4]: 4.38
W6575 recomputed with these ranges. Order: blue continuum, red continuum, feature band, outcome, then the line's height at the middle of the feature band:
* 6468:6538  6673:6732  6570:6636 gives -3.6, 4.17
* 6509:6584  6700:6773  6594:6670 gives 1.7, 4.29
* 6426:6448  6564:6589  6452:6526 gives 7.8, 4.56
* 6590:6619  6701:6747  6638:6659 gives 0.1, 4.37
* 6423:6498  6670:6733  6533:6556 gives -1.7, 4.16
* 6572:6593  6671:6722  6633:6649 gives 0.9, 4.45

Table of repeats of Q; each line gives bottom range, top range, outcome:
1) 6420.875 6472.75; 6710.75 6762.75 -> 1.07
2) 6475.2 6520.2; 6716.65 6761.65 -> 1.09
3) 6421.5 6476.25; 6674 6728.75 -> 1.06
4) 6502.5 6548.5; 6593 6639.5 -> 0.99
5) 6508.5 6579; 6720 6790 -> 0.98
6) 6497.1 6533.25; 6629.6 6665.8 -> 1.01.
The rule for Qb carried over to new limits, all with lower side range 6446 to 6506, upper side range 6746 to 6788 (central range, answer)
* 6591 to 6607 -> -1.92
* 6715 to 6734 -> -2.20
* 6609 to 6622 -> -1.11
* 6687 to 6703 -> 0.36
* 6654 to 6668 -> 0.21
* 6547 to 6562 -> -0.87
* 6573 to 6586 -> -2.23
